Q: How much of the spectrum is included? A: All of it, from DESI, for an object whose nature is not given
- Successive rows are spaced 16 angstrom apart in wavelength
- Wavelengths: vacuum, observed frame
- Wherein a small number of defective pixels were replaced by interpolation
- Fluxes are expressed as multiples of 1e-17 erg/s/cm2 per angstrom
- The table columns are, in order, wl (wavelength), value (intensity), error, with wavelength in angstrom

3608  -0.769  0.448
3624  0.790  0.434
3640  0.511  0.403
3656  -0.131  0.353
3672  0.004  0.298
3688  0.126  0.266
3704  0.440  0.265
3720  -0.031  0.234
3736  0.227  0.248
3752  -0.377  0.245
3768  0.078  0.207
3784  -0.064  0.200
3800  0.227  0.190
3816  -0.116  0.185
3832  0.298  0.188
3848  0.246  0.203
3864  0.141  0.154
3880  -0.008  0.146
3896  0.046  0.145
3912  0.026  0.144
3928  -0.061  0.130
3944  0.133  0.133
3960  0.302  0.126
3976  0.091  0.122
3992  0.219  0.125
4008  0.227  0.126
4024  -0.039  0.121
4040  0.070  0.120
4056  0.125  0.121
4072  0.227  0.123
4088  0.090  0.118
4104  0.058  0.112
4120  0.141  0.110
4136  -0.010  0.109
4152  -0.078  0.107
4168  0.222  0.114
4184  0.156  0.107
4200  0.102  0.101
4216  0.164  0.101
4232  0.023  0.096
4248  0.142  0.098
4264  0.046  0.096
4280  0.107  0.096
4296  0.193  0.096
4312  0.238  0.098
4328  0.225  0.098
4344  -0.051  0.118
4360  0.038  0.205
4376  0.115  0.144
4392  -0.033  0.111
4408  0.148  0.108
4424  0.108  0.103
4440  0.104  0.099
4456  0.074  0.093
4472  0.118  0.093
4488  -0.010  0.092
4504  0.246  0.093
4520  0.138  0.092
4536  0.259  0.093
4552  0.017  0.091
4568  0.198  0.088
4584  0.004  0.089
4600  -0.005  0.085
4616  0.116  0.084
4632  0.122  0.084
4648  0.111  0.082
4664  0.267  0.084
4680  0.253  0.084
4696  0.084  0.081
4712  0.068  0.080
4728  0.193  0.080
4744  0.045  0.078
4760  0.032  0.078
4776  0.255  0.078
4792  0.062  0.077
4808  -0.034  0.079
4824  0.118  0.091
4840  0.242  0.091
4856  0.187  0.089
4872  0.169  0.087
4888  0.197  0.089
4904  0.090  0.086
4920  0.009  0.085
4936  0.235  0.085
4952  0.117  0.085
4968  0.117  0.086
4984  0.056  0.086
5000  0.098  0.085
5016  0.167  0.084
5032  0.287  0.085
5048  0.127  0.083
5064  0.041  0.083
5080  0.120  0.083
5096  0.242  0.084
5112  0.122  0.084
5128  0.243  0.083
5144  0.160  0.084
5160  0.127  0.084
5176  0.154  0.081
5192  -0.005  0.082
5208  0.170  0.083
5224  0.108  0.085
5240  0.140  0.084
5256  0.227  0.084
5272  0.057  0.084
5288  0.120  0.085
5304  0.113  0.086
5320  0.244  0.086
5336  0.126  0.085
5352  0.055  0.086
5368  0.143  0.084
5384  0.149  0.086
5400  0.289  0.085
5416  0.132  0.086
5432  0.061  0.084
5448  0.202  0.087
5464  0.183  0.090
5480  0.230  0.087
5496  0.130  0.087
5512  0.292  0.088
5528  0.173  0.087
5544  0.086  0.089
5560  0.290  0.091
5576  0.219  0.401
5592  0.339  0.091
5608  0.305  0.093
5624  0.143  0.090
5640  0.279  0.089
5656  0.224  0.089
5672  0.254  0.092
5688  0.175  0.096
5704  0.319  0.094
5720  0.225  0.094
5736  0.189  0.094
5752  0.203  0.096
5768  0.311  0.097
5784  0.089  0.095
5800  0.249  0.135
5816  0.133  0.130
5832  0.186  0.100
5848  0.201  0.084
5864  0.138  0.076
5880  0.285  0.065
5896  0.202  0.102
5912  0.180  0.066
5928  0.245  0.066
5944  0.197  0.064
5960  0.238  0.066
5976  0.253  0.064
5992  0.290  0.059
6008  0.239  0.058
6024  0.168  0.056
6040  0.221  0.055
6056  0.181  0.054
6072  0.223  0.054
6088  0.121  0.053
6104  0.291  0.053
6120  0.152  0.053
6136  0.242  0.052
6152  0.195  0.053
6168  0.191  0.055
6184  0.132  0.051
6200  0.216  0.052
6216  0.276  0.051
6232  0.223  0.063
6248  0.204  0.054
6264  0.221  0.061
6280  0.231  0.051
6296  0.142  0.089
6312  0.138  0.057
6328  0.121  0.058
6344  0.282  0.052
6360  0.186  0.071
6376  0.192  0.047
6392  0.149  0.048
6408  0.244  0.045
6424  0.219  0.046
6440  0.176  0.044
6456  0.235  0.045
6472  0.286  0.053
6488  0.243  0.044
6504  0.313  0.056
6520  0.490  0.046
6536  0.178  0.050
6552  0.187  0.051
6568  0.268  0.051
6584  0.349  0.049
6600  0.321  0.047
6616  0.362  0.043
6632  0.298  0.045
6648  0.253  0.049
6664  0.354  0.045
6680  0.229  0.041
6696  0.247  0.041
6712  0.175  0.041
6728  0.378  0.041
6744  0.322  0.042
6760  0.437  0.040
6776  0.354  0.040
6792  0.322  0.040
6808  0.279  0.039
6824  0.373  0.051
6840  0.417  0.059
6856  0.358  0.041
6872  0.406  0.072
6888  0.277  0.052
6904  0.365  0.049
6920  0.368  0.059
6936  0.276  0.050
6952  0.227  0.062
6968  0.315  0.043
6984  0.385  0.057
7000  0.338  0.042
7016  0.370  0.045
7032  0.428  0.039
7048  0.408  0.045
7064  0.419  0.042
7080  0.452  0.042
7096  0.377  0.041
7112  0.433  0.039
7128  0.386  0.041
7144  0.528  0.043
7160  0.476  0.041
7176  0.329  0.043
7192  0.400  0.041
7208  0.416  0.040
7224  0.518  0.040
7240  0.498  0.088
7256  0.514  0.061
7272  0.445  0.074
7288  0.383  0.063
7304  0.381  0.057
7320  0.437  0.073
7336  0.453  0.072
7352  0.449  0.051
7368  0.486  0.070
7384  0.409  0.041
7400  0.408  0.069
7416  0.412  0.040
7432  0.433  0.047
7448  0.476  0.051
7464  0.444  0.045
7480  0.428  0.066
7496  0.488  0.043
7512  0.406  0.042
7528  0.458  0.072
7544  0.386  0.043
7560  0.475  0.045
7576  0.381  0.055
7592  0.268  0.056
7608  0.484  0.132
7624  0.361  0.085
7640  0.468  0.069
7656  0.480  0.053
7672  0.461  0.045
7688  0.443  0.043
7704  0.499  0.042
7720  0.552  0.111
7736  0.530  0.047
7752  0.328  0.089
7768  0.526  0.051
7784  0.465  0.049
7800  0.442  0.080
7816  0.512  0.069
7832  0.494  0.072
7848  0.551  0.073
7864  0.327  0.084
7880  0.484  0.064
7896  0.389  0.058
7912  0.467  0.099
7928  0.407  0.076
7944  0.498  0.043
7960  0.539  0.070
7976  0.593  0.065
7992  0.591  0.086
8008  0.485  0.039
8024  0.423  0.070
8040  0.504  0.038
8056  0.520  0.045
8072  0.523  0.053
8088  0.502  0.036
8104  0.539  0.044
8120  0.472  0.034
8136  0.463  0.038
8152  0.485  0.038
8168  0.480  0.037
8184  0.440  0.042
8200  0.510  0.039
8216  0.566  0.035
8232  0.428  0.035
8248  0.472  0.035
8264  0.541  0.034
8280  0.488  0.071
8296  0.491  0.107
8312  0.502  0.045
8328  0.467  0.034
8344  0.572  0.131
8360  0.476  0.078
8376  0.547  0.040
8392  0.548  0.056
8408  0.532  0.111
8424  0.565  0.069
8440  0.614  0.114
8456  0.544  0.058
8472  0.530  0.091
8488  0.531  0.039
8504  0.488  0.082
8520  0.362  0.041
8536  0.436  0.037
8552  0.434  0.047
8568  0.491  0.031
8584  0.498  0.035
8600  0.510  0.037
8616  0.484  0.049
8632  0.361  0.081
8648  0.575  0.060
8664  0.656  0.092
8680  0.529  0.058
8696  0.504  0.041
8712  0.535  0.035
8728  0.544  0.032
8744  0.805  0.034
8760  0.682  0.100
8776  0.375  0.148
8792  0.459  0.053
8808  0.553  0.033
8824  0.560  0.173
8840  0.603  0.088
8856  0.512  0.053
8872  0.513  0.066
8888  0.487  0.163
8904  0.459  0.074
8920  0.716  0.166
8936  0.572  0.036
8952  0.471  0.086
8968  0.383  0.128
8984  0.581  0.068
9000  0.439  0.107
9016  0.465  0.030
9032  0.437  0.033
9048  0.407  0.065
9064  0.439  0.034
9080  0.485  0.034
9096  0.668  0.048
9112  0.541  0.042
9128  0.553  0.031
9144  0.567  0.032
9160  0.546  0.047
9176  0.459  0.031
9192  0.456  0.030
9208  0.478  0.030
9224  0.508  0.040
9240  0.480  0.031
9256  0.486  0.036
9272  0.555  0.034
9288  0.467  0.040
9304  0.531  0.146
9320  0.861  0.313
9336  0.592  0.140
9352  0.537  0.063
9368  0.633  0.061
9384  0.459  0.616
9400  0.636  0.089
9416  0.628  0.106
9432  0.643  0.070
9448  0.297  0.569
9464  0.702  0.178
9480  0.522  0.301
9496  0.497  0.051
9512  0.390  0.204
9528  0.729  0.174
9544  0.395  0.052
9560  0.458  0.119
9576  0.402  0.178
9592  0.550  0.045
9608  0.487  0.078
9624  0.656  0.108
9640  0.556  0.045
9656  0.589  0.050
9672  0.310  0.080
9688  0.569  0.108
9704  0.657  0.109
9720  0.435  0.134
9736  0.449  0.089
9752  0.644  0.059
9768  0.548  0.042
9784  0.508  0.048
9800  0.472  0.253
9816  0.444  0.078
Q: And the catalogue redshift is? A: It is 0.75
